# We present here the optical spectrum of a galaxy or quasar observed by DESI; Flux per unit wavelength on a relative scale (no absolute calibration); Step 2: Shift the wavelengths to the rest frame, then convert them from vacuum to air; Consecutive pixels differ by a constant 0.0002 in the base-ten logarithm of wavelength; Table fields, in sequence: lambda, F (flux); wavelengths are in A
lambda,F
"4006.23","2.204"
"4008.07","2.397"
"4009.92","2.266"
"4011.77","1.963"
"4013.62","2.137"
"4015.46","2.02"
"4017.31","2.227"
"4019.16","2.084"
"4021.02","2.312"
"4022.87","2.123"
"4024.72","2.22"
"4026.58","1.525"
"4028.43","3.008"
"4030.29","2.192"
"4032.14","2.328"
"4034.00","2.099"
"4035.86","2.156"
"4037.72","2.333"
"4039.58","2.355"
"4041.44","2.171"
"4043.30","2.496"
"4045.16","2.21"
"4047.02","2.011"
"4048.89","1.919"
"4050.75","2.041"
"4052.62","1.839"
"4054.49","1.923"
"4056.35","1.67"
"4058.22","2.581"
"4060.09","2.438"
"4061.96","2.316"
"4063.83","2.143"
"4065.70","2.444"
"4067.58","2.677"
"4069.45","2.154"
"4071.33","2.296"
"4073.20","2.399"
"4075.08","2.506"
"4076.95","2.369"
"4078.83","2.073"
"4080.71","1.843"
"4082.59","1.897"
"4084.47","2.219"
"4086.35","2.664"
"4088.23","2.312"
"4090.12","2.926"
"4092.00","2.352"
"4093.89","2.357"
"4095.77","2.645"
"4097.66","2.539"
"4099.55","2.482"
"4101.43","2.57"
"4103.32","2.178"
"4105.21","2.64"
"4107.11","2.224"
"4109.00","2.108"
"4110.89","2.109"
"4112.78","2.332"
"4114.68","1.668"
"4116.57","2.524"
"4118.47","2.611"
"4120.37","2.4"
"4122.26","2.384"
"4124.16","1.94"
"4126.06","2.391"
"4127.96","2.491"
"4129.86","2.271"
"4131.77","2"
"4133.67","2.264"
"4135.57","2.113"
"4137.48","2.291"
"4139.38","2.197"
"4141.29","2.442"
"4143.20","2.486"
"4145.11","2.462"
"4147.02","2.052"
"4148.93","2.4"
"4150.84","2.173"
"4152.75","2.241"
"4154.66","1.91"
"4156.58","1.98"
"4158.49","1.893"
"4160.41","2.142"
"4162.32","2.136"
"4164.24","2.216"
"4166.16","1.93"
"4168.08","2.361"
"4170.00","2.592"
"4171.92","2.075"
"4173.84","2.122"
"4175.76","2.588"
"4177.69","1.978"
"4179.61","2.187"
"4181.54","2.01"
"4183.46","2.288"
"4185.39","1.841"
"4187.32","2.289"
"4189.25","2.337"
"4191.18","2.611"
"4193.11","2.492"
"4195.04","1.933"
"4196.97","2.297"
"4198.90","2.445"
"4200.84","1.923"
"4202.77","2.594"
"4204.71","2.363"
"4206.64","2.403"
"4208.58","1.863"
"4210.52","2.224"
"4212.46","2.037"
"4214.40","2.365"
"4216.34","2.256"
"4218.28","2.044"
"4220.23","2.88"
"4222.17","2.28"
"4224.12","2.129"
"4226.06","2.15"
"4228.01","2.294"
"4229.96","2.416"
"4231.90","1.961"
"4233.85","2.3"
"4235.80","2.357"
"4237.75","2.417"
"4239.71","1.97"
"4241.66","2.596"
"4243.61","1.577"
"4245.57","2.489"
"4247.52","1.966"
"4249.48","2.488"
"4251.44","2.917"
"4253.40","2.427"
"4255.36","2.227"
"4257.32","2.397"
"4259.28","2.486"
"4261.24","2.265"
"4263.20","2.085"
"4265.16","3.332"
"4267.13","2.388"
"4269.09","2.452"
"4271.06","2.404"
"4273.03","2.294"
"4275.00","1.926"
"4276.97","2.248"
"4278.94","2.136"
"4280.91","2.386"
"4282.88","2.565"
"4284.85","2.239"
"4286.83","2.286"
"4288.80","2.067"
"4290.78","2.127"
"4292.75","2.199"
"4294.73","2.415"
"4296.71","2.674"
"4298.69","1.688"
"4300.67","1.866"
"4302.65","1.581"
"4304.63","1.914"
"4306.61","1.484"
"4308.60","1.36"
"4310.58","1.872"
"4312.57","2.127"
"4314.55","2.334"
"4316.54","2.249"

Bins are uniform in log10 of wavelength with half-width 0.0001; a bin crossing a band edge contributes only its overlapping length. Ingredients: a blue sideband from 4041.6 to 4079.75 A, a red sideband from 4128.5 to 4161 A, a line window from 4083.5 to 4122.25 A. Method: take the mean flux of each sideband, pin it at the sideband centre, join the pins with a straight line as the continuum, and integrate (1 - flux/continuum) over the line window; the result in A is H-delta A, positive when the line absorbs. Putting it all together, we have -3.2 A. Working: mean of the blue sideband 2.22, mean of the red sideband 2.2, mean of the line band 2.39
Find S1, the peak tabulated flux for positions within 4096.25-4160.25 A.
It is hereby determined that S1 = 2.64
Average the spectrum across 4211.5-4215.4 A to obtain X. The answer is 2.2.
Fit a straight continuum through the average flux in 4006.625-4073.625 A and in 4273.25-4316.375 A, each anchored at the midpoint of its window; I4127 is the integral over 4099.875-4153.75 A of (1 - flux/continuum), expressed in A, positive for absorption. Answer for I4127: -3.1 A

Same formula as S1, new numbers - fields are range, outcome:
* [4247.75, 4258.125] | 2.917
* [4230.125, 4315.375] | 3.332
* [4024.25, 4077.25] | 3.008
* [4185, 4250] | 2.88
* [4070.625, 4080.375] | 2.506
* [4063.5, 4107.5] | 2.926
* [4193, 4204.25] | 2.594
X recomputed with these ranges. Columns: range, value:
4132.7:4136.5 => 2.19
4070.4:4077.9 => 2.39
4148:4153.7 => 2.27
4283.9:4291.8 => 2.18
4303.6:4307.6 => 1.7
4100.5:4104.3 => 2.38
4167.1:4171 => 2.47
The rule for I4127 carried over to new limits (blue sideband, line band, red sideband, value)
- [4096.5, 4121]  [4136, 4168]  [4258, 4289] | 2.1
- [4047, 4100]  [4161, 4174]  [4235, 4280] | 0.6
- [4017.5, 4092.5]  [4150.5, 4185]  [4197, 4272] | 2.1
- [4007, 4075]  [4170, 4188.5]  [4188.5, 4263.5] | 0.8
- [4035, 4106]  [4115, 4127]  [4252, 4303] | -0.2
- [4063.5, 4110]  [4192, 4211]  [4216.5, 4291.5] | 0.6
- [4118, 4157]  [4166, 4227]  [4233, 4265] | 1.3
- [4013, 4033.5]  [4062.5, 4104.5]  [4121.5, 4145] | -2.3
